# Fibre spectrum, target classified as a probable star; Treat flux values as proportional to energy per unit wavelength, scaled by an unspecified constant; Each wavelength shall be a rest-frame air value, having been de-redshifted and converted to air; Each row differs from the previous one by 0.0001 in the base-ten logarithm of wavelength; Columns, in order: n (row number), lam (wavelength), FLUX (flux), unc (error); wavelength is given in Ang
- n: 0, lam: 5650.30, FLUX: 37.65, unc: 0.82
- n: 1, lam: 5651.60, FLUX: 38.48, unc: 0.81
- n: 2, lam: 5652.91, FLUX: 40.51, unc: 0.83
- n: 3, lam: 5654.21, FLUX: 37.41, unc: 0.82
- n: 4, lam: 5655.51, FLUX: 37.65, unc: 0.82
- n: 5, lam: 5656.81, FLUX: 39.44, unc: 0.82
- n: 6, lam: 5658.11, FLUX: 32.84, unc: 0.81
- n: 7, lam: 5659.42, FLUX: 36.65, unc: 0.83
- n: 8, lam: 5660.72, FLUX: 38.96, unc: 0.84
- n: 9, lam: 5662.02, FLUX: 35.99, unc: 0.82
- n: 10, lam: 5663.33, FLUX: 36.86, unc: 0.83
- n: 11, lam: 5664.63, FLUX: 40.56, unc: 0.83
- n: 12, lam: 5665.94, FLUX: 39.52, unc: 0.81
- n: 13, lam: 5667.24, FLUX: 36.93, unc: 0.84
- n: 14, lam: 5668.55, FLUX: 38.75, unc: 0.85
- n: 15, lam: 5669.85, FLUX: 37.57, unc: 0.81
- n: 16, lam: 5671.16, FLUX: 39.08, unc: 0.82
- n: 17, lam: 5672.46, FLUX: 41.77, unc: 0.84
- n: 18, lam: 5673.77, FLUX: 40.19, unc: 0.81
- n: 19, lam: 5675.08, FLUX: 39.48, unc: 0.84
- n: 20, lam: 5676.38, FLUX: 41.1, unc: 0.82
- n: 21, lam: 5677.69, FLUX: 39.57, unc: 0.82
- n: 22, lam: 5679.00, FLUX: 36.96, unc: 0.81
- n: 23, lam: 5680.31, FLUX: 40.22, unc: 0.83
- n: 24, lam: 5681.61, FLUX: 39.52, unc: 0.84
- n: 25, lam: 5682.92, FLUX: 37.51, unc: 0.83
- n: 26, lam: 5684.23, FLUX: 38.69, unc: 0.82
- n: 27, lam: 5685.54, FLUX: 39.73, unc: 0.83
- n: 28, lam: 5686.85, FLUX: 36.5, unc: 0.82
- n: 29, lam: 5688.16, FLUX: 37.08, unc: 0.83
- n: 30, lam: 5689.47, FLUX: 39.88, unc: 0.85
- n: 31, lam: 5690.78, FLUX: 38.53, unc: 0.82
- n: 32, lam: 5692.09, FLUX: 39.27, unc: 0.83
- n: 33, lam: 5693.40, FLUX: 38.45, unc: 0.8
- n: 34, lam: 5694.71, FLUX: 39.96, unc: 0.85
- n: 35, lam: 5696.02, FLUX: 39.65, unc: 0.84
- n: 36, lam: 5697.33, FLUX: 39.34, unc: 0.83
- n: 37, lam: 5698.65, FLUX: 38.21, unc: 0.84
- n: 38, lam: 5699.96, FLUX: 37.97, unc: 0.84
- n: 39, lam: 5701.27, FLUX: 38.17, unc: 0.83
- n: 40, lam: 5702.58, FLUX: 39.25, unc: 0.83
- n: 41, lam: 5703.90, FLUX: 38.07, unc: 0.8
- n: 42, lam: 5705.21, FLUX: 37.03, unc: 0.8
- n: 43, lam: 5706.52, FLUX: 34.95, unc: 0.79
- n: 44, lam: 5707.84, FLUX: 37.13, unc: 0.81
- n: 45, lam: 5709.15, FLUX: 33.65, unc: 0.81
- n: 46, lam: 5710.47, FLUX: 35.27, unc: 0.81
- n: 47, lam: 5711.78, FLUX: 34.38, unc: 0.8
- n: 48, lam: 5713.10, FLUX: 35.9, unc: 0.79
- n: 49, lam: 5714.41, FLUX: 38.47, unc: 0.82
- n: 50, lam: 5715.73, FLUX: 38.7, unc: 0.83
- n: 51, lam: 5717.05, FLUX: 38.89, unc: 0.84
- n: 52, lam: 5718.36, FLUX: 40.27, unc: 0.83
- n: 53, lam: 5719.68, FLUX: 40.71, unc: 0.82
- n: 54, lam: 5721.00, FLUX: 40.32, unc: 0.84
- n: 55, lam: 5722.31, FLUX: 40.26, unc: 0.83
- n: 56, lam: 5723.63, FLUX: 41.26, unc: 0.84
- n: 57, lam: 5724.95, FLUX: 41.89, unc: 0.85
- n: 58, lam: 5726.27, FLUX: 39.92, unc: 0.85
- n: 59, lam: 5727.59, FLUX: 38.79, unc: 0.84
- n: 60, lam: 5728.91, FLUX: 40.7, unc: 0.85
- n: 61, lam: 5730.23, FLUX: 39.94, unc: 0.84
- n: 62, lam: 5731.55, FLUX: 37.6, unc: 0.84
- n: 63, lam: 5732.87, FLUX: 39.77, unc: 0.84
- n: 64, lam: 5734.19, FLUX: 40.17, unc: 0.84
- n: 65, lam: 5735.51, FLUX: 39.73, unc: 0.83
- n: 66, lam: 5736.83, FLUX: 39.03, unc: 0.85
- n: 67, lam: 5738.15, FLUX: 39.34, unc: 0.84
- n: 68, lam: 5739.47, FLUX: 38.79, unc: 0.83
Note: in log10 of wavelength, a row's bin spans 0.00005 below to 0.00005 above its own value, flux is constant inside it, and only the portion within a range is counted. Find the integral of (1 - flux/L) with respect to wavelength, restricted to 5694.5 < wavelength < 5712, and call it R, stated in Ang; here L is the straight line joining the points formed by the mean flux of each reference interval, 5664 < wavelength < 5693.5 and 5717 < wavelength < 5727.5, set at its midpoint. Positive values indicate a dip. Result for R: 1.07 Ang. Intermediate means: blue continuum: 39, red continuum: 40.4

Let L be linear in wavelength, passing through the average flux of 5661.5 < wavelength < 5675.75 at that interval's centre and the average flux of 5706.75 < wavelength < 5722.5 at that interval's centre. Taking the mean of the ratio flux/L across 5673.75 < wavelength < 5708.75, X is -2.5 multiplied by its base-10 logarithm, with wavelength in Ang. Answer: -0.01 mag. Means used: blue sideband 38.8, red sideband 37.7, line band 38.5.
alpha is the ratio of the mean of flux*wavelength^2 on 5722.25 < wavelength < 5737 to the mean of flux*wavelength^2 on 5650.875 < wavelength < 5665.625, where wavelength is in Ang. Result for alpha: 1.1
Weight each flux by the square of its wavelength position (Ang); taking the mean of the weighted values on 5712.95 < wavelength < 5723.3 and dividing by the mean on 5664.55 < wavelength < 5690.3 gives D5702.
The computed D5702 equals 1.0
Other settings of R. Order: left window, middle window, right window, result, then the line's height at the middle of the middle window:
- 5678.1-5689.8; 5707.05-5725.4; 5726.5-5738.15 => 0.4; 39.1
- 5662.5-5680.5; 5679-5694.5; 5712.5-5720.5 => 0.2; 39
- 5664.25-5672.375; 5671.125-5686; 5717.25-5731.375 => -0.1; 39.1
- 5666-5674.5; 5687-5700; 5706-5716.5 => -0.5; 37.4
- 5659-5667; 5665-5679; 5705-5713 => -0.7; 37.6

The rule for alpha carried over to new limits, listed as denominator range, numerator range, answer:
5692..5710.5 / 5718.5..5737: 1.07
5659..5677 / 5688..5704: 1.01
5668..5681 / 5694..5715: 0.96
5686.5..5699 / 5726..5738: 1.03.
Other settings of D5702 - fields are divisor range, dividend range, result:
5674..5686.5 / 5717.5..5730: 1.05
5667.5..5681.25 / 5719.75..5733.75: 1.04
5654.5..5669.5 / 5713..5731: 1.08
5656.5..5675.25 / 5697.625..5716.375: 0.98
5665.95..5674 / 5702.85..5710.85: 0.94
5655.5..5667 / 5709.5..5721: 1.03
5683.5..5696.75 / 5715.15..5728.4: 1.05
